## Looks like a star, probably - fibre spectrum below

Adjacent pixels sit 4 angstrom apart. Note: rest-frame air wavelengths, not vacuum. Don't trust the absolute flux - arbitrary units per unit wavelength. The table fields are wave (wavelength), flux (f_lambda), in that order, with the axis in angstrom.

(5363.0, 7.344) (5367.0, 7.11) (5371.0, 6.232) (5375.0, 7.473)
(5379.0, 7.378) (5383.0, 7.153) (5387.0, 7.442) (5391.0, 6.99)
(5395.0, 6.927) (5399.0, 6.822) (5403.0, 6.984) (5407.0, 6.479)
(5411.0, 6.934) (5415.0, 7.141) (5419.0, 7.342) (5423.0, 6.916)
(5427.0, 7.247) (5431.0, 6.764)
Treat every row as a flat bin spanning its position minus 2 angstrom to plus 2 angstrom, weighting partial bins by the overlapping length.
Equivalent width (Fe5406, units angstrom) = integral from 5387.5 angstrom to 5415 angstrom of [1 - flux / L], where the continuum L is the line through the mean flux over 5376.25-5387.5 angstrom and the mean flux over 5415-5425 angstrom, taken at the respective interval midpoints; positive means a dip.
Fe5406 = 1.2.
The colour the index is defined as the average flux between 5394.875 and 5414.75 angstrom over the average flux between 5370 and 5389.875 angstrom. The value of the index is 0.95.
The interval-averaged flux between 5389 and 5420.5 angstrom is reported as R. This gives 6.95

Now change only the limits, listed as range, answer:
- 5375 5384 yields 7.32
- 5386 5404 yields 7.01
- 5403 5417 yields 6.87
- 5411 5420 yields 7.16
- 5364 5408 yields 7.02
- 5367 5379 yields 6.98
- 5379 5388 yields 7.3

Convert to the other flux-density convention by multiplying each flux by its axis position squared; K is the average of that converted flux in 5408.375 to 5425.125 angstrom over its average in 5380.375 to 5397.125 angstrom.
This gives 1.00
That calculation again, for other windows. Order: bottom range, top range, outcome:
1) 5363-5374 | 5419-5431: 1.05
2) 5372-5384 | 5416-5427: 1.00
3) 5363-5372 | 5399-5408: 1.00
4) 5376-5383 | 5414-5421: 1.00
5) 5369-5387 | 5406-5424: 1.00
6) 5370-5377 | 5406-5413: 0.98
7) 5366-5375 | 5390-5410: 1.02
